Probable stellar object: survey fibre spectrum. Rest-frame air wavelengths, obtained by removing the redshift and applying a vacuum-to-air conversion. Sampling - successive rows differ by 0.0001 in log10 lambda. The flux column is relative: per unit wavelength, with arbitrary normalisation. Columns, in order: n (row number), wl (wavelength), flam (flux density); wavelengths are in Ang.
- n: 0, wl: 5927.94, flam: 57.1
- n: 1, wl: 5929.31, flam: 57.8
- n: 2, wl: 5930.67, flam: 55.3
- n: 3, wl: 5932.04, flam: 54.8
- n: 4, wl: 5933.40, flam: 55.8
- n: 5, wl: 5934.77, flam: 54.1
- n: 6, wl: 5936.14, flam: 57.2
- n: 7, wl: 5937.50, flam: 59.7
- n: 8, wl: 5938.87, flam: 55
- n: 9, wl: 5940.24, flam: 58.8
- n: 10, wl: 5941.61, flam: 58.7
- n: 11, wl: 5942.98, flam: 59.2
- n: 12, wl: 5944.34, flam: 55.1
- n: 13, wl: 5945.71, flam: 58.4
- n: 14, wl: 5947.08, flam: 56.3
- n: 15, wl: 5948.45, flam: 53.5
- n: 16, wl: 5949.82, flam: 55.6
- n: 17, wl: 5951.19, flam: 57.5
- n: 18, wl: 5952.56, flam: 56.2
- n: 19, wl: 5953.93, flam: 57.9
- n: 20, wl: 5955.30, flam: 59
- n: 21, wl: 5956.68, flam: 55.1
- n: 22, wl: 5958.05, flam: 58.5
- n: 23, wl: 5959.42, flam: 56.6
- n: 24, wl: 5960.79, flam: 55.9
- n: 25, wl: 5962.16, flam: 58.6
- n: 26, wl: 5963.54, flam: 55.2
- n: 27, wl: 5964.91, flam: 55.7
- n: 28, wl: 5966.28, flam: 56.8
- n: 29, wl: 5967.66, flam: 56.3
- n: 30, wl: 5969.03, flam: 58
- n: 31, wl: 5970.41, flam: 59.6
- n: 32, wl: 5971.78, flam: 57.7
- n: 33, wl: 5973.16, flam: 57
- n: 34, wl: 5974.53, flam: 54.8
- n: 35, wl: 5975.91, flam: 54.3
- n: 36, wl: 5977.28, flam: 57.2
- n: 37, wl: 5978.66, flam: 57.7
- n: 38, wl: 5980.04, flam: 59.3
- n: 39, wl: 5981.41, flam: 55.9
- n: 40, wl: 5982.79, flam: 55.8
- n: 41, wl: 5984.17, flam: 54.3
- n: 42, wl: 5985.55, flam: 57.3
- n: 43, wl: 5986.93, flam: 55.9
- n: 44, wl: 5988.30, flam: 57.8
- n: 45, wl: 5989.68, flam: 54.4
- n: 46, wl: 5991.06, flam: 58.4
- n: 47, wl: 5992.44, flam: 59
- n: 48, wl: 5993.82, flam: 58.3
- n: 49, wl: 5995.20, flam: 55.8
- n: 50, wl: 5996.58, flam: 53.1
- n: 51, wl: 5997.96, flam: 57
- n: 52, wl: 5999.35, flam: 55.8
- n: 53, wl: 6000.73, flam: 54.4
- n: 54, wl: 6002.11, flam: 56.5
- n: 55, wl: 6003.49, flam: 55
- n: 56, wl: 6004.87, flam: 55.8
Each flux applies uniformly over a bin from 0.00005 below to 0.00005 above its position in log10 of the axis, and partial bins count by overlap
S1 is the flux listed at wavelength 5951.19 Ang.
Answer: 57.5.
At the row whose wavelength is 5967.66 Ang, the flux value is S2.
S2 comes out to 56.3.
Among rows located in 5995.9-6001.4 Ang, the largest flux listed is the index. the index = 57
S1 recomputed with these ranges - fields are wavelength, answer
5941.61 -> 58.7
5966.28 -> 56.8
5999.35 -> 55.8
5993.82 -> 58.3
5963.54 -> 55.2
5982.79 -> 55.8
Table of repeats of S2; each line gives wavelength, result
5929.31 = 57.8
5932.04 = 54.8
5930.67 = 55.3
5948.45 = 53.5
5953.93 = 57.9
